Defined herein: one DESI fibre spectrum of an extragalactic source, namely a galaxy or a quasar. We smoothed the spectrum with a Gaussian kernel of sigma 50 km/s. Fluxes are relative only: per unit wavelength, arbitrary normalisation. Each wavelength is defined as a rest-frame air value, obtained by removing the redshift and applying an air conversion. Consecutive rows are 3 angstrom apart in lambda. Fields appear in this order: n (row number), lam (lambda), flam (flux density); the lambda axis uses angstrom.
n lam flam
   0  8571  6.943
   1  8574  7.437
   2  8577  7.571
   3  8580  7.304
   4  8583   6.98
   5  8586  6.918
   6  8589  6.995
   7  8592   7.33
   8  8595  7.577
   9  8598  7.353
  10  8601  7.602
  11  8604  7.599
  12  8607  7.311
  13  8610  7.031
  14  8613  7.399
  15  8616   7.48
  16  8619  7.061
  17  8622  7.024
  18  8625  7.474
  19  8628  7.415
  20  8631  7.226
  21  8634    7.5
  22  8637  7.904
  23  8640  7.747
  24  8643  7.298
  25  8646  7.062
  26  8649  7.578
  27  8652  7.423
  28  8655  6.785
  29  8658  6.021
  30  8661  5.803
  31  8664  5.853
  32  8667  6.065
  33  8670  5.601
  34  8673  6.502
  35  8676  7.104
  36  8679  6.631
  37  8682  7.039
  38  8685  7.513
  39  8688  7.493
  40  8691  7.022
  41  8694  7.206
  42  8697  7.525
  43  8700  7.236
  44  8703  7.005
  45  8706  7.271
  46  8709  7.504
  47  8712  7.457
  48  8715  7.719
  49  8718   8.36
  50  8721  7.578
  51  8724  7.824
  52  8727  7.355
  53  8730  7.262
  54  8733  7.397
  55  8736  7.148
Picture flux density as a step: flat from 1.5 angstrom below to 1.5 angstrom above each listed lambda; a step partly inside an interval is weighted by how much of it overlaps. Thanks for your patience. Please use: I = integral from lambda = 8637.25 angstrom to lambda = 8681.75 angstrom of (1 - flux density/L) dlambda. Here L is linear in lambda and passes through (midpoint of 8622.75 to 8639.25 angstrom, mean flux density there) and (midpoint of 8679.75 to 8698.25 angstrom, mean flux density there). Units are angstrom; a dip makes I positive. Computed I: 4.0 angstrom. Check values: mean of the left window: 7.49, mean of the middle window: 6.72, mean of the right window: 7.27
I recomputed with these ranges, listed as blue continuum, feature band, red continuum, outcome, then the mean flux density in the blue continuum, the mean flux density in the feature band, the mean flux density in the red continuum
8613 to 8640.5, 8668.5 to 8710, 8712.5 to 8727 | 3.4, 7.41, 7.04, 7.79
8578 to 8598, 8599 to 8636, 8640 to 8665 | -1.7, 7.21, 7.35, 6.81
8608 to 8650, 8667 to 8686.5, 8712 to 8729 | 2.3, 7.37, 6.68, 7.72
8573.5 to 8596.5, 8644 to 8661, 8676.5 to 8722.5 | 1.0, 7.26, 6.88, 7.36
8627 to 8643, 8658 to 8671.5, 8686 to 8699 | 2.9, 7.54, 5.85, 7.32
